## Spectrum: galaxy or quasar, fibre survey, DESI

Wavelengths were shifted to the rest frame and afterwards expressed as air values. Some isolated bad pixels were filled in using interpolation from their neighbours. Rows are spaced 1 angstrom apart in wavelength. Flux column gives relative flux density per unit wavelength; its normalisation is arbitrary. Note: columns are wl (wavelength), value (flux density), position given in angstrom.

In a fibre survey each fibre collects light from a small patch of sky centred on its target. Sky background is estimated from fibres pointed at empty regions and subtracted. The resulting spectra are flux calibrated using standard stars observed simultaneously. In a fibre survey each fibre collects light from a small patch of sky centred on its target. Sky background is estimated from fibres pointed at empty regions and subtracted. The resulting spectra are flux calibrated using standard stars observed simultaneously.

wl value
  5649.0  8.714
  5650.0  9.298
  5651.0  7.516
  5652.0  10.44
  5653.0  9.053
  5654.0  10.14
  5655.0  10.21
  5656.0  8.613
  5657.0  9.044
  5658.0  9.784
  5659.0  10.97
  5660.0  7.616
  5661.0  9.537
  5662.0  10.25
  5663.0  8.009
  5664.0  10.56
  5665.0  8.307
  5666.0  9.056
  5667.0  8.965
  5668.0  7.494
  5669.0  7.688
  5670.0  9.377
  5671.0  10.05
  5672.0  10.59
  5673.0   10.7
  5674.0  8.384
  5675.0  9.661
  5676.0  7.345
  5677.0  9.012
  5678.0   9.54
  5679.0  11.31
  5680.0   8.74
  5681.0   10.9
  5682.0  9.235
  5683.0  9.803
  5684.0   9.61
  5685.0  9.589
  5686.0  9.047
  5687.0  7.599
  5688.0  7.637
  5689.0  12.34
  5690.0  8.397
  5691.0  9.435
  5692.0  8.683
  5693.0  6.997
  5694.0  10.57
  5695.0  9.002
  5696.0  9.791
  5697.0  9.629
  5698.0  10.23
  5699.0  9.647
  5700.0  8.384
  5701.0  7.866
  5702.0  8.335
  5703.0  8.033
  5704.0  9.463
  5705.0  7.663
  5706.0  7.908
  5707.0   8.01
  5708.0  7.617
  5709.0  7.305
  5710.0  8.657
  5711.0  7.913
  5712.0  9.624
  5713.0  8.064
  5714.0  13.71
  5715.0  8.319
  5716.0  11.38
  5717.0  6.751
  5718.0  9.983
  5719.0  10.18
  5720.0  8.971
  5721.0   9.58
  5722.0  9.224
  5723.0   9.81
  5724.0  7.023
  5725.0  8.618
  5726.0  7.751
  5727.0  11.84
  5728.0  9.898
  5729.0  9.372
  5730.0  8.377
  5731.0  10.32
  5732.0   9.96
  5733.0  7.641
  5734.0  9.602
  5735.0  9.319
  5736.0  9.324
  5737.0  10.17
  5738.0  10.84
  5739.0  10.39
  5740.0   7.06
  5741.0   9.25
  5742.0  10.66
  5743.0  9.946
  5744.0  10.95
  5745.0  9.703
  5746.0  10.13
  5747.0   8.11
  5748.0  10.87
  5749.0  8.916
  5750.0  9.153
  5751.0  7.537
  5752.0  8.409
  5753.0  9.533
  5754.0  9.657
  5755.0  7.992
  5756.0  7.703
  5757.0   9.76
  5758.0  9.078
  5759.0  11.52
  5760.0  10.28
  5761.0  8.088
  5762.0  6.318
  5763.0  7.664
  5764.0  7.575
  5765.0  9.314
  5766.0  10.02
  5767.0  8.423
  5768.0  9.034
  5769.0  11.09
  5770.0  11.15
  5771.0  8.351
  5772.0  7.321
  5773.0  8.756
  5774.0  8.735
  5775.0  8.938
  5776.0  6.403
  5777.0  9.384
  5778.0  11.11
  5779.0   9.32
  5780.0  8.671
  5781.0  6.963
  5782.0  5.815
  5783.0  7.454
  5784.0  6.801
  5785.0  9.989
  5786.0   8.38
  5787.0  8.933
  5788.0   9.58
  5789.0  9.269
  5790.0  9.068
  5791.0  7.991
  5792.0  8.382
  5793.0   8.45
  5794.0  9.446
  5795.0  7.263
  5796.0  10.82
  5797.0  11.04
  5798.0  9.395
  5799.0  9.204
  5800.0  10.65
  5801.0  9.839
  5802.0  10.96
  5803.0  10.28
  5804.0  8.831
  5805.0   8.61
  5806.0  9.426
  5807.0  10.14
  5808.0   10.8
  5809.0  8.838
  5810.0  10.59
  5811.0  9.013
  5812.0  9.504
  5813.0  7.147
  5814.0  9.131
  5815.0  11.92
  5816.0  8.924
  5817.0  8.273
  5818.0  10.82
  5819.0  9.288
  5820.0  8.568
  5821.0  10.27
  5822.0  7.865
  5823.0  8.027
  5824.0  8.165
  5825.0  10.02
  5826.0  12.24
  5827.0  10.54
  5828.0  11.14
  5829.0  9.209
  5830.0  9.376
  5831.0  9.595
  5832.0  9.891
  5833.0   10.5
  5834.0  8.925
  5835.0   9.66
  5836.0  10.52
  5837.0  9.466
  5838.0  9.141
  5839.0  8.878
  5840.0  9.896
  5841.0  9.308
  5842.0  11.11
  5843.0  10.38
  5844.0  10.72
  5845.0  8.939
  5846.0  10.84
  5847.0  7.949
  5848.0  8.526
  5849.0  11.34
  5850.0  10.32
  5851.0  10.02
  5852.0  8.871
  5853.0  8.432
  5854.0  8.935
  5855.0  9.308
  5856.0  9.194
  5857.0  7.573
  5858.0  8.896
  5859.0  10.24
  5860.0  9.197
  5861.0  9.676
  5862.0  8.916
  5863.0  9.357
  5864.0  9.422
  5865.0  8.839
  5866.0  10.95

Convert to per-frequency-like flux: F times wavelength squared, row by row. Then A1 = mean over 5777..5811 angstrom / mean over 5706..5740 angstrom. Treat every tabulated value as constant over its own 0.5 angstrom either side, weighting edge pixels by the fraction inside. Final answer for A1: 1.02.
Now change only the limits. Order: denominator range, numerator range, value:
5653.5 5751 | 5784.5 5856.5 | 1.07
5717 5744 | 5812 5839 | 1.05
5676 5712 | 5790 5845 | 1.12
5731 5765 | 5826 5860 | 1.08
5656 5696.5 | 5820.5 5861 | 1.10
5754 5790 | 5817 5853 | 1.13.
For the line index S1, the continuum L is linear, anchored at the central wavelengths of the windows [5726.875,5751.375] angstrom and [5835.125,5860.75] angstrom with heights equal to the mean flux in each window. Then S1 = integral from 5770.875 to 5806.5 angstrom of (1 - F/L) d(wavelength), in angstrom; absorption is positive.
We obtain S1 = 2.42 angstrom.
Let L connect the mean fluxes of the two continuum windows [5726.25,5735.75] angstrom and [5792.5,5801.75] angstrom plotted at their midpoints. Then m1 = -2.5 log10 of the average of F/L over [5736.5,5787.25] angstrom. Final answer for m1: 0.070 mag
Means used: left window 9.54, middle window 8.97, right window 9.61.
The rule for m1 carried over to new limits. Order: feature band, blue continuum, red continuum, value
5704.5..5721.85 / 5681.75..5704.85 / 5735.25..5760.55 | 0.04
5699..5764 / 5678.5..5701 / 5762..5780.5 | 0.00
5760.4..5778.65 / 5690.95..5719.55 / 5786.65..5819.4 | 0.06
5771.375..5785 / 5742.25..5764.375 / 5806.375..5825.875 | 0.12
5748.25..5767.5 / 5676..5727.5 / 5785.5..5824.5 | 0.05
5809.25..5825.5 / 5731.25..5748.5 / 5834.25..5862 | 0.04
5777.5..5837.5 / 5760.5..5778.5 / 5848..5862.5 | -0.04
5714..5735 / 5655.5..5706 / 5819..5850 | 0.00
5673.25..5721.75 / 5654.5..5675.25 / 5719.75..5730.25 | 0.01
